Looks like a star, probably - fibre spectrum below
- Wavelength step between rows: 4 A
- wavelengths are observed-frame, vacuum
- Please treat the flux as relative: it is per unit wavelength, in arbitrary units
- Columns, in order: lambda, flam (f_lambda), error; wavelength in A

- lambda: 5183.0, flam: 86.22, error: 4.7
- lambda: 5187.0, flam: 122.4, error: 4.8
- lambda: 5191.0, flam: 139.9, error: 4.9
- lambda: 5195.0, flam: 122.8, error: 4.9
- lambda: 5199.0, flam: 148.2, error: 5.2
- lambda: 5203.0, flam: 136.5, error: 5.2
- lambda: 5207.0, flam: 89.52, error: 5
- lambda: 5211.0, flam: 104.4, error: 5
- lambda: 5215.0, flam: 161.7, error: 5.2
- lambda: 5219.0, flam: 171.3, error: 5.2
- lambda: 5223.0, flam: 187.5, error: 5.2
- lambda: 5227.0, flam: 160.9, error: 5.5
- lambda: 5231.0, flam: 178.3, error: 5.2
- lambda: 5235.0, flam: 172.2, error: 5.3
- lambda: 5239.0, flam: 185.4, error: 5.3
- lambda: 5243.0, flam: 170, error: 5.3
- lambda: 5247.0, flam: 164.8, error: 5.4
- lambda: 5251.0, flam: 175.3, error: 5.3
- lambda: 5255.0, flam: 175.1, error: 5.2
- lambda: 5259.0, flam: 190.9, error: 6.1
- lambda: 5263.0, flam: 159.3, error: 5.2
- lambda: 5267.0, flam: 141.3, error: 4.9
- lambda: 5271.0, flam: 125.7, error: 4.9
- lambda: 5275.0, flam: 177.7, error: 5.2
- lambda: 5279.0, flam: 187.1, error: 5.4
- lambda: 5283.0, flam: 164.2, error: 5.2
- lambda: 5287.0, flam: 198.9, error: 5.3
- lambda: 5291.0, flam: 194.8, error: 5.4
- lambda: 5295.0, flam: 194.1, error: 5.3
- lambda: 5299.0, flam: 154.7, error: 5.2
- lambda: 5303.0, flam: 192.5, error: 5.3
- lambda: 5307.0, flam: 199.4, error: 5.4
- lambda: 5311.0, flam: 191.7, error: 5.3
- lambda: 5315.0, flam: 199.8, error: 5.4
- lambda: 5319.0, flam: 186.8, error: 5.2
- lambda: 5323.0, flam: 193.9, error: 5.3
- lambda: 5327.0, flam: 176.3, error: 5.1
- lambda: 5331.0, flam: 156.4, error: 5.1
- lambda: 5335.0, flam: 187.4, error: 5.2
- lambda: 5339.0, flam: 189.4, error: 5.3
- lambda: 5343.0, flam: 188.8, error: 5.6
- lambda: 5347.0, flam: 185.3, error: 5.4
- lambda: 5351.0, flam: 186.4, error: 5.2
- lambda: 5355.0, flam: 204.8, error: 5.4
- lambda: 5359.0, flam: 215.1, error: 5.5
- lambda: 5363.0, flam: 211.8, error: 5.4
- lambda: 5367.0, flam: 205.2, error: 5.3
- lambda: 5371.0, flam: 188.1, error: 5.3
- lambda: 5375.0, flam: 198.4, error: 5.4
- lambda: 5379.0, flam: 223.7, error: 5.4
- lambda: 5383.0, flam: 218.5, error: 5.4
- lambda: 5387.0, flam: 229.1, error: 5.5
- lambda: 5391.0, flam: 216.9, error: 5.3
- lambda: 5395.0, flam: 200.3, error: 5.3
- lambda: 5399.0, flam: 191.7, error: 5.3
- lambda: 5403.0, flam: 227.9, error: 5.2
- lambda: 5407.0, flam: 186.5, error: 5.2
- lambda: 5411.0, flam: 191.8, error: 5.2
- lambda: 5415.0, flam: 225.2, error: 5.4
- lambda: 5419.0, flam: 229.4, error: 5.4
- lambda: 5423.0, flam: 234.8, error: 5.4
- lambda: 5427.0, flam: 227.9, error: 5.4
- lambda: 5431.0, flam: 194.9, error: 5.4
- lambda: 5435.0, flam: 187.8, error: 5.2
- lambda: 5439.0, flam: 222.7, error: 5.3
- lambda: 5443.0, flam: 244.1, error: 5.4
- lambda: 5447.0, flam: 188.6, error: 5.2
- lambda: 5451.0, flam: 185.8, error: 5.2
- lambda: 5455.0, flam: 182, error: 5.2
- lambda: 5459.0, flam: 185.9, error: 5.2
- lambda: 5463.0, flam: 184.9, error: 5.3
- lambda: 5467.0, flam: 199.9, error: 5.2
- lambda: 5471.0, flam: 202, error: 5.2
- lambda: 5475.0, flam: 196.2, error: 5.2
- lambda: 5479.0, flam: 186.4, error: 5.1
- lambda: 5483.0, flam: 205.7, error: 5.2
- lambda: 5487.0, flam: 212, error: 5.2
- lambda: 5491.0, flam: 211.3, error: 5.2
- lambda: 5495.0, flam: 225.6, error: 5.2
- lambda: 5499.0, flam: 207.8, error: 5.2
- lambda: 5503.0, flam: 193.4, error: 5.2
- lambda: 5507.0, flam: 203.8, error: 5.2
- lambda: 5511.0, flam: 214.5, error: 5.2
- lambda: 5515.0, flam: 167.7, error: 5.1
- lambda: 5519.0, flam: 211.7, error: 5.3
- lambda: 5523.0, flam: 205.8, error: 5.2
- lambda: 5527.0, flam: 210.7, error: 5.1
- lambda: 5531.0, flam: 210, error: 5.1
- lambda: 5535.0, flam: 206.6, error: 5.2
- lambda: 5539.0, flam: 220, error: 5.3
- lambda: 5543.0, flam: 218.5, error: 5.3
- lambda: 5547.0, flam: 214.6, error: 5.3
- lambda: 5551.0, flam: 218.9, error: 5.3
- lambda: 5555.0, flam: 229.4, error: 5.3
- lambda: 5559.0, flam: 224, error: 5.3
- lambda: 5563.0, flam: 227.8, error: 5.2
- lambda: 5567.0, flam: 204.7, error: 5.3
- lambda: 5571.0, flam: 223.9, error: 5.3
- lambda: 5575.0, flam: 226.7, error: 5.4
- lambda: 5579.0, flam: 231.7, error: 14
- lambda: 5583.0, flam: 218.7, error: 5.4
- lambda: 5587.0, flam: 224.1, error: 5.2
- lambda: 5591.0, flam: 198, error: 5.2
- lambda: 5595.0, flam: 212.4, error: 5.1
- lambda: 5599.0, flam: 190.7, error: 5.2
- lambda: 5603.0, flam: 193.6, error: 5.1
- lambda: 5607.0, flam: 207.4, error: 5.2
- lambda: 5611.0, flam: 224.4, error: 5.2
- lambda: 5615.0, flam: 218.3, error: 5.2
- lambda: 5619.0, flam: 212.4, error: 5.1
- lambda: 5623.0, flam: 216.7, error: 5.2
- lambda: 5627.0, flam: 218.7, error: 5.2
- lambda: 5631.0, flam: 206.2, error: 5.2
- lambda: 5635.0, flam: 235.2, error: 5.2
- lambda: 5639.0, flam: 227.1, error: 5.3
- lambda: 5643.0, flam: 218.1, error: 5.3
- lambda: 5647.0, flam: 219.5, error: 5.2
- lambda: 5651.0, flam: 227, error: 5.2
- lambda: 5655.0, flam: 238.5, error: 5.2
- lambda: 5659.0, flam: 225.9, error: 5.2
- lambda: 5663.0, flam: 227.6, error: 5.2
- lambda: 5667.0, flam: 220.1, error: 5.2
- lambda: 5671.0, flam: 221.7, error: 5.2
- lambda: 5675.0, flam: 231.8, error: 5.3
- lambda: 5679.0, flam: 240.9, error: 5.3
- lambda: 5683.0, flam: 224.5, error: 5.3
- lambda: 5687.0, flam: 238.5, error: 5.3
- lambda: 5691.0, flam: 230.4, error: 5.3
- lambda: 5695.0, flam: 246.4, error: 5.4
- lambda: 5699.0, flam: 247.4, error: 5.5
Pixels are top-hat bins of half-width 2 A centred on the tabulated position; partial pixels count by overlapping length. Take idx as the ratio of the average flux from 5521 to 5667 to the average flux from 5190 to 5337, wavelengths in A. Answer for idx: 1.3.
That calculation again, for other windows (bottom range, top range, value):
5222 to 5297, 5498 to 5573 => 1.22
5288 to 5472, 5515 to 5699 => 1.10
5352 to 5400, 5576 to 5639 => 1.03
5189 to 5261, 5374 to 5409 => 1.34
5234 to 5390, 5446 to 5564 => 1.10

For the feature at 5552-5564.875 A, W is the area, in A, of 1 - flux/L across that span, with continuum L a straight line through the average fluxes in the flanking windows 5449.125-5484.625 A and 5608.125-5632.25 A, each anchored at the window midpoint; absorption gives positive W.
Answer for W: -1.3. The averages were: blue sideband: 192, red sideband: 216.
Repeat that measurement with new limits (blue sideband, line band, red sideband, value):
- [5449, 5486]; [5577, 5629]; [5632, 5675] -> 0.95 A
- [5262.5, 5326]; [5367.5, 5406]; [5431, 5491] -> -3.92 A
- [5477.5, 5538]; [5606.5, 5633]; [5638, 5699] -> 0.84 A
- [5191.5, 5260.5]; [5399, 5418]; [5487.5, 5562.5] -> -1.68 A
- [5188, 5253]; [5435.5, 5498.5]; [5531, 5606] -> -1.43 A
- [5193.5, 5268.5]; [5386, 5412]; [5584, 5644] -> -3.38 A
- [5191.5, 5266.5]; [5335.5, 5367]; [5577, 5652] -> -3.78 A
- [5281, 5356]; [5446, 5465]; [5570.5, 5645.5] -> 1.43 A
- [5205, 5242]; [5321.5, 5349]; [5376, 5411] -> 1.40 A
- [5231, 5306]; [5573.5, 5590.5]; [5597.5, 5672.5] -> -0.86 A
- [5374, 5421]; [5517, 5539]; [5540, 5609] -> 0.48 A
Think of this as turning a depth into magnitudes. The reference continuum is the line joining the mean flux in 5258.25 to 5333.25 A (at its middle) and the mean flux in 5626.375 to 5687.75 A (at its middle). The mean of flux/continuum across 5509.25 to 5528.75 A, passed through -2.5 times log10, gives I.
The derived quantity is 0.03 mag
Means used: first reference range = 178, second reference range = 226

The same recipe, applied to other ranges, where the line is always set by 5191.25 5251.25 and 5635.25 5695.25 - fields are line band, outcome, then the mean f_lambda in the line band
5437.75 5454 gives -0.09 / 208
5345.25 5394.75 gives -0.15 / 207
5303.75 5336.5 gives -0.10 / 187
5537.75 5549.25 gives -0.05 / 218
